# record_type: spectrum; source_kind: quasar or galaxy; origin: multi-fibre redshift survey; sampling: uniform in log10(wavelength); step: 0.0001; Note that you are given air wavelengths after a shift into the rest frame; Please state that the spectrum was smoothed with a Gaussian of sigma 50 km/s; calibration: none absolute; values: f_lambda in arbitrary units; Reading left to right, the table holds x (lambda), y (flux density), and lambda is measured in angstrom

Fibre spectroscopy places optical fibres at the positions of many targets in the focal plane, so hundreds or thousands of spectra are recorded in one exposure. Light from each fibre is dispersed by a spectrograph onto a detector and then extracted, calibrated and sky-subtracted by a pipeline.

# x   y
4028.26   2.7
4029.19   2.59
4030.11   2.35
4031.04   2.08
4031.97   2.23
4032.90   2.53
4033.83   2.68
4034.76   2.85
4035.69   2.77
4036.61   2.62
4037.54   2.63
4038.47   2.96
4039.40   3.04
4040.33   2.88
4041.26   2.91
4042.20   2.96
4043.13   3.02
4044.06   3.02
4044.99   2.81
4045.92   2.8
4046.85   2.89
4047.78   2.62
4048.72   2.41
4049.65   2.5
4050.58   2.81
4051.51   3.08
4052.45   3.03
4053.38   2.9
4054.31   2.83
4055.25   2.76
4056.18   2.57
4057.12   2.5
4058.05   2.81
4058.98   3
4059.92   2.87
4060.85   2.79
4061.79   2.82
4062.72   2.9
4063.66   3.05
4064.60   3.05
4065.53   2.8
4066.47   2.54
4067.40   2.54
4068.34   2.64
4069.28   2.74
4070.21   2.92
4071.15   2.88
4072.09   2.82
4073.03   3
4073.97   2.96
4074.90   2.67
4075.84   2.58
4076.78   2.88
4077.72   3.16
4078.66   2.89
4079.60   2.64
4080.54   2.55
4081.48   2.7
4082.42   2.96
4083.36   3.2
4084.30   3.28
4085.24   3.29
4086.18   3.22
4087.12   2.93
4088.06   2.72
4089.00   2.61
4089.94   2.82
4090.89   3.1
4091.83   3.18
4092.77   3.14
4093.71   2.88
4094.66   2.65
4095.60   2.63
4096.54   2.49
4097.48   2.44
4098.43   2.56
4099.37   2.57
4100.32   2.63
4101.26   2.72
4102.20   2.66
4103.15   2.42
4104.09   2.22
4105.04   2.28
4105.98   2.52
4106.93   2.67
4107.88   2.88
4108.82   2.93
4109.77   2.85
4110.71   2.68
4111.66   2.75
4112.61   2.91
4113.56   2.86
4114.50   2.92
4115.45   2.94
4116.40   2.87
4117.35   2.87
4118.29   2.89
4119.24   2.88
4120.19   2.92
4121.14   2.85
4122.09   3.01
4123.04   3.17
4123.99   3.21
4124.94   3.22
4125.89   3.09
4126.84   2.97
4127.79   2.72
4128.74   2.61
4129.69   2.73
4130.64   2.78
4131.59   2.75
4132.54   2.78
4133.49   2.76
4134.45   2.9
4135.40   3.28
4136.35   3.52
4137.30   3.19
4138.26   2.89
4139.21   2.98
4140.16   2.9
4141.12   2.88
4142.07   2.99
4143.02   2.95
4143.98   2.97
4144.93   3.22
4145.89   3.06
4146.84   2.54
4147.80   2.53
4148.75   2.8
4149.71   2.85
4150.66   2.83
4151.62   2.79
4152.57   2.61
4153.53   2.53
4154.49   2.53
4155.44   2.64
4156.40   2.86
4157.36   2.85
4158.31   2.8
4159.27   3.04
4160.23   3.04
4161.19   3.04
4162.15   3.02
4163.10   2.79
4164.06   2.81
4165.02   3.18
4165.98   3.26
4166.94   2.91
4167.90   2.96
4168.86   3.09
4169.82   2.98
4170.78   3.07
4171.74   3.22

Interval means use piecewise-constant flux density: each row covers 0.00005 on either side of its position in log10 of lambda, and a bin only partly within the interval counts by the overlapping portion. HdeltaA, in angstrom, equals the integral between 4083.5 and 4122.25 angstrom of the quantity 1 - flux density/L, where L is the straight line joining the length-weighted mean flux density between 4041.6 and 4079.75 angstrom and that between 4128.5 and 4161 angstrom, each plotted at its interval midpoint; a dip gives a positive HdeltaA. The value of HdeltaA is 0.61 angstrom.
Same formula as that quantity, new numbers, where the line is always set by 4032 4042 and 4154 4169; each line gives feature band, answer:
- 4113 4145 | -0.78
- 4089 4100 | 0.30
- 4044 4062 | 0.01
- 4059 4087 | -0.65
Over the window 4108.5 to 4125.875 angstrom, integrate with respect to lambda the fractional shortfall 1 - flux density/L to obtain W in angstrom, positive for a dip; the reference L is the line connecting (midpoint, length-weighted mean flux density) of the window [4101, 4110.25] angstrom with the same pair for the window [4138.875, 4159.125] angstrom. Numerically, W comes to -1.7 angstrom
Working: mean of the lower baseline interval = 2.61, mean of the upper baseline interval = 2.82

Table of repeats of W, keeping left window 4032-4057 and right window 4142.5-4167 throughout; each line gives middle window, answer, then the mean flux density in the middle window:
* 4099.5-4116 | 0.8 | 2.69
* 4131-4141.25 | -0.5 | 2.98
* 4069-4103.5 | -0.1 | 2.83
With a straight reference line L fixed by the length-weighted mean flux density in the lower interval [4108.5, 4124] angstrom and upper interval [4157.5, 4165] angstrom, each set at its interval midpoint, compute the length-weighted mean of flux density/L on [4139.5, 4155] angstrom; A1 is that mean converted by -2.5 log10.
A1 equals 0.05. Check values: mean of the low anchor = 2.9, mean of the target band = 2.81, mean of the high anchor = 2.95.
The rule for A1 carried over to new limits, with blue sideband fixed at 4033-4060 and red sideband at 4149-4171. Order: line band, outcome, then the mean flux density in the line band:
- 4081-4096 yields -0.046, 2.96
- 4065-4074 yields 0.018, 2.78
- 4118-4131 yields -0.027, 2.93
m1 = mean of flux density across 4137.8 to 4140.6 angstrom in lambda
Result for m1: 2.93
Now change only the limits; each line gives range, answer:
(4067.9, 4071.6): 2.8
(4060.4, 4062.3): 2.81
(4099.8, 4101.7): 2.67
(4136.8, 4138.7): 3.04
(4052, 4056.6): 2.82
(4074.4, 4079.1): 2.84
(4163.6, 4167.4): 3.04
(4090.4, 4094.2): 3.07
